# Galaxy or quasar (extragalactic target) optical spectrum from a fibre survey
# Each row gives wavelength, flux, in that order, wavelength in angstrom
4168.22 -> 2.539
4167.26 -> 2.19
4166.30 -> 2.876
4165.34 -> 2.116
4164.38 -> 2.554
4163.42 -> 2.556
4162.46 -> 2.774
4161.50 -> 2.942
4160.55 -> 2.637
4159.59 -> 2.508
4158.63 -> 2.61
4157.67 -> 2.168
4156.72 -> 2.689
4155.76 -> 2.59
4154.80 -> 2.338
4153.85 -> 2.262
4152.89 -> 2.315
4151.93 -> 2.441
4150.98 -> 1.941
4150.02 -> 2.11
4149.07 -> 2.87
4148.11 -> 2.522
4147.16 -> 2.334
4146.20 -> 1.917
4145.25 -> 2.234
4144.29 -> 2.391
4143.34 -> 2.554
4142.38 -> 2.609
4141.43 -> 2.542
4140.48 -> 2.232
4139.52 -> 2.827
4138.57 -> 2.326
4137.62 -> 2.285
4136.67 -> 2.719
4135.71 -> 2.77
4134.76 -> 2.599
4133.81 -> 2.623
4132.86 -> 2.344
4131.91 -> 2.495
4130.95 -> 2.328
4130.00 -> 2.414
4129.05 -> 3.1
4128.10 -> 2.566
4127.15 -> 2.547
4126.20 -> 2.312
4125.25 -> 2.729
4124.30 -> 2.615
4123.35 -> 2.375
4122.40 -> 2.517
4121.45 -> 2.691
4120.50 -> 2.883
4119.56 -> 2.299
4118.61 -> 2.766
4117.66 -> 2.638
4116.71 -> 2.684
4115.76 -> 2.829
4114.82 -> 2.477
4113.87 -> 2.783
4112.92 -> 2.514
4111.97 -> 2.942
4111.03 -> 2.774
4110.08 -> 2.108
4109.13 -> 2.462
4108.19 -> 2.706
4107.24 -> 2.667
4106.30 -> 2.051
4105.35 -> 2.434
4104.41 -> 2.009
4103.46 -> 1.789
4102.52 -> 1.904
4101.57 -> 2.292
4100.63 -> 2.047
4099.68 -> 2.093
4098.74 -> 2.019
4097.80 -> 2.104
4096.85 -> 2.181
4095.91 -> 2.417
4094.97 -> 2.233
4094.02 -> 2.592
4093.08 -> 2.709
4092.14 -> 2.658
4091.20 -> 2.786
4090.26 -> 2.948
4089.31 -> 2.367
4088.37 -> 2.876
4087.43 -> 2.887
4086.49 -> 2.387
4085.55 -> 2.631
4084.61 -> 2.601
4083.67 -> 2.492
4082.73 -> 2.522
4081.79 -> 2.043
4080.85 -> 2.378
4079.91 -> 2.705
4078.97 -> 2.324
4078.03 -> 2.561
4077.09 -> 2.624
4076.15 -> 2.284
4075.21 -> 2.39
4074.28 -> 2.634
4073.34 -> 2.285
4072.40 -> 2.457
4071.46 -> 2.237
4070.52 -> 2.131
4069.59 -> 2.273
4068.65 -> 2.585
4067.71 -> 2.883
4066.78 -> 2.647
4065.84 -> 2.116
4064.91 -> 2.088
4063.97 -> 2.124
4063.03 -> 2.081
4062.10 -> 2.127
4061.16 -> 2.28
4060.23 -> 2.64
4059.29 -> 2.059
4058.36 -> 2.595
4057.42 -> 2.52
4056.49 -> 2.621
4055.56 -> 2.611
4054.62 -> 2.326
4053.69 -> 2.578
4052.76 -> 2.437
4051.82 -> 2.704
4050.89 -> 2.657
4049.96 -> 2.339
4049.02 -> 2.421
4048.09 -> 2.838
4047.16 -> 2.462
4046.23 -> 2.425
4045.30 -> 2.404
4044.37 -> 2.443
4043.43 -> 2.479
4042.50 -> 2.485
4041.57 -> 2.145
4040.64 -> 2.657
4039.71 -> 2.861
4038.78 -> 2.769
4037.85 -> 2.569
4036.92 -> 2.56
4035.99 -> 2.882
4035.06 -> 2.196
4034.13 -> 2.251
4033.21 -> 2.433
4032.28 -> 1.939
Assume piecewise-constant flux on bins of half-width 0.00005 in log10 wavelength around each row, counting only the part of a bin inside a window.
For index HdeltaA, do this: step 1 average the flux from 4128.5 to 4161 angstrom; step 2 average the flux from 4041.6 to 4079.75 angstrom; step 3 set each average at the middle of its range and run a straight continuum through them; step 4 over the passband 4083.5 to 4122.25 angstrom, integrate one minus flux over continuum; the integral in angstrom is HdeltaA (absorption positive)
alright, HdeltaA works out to -0.6 angstrom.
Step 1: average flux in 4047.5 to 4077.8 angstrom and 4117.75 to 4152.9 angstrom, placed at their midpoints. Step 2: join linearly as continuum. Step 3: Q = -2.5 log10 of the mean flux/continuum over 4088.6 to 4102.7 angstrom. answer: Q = 0.037 mag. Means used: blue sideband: 2.43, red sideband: 2.49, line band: 2.37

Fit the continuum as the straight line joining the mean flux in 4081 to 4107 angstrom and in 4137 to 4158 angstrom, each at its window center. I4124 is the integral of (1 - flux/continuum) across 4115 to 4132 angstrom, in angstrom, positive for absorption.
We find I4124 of -1.5 angstrom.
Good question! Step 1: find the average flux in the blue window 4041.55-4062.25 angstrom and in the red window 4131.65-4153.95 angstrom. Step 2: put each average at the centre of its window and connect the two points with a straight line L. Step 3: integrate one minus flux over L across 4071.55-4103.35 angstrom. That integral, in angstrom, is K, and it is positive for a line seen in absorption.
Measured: 0.4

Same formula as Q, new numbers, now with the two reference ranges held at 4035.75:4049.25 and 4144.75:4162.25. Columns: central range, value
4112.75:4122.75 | -0.08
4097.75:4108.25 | 0.15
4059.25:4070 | 0.09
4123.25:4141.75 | -0.04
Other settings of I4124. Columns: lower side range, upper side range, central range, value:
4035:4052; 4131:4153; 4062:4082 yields 1.14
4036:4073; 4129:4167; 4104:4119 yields -0.51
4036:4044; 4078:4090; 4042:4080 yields 1.80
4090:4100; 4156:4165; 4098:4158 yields 1.48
